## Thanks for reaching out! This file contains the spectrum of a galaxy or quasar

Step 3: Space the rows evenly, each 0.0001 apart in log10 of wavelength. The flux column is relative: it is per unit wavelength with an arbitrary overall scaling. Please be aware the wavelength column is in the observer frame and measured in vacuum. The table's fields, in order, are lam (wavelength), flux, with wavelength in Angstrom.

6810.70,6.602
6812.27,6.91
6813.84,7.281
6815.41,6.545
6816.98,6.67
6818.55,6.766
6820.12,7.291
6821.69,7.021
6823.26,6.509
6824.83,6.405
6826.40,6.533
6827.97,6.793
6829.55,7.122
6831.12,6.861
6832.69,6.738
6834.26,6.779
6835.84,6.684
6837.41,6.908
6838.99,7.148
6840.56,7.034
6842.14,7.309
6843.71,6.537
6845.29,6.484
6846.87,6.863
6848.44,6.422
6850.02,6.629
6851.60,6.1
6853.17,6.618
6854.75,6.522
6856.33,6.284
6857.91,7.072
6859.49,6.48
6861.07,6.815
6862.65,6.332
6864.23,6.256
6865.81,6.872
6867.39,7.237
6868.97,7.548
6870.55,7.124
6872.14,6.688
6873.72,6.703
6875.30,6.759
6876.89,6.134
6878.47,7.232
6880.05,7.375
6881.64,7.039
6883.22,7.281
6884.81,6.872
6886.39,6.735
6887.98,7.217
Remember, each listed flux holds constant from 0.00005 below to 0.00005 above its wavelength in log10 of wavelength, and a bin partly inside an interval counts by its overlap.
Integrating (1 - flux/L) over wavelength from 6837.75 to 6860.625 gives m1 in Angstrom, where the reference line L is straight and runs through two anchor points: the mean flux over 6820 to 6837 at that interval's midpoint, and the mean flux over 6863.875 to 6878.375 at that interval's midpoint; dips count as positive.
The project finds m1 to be 0.4 Angstrom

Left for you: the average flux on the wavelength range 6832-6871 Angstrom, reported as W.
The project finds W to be 6.75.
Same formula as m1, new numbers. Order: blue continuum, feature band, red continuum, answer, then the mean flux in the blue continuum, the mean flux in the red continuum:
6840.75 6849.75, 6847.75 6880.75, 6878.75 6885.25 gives 1.1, 6.74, 7.16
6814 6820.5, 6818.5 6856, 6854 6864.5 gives -0.3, 6.83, 6.55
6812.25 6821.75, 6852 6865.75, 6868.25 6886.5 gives 0.8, 6.92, 6.96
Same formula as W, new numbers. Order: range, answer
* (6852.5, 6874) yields 6.75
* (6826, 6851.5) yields 6.79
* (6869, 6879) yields 6.82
